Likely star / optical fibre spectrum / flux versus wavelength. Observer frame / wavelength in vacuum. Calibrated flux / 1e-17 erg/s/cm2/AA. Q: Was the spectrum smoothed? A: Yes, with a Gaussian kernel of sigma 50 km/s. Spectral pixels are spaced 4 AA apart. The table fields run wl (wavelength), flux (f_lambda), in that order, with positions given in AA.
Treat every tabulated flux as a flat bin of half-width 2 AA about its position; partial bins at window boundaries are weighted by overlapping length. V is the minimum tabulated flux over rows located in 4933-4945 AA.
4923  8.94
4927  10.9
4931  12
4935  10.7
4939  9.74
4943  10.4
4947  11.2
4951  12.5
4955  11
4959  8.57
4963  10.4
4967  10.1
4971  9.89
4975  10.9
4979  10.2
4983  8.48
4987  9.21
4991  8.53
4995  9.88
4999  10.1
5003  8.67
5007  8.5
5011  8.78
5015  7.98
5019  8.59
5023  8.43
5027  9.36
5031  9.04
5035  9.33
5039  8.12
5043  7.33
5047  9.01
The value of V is 9.74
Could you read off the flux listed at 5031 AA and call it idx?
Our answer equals 9.04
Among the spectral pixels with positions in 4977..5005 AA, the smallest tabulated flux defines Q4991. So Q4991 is 8.48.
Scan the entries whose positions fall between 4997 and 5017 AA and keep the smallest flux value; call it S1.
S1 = 7.98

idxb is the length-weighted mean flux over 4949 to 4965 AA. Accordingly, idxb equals 10.6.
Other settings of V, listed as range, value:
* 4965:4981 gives 9.89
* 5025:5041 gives 8.12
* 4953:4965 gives 8.57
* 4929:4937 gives 10.7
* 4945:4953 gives 11.2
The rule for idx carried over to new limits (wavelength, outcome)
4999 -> 10.1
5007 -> 8.5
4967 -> 10.1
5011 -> 8.78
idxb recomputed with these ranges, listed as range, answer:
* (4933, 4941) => 10.2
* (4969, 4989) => 9.74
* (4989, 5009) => 9.14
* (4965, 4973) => 10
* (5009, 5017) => 8.38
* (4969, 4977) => 10.4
